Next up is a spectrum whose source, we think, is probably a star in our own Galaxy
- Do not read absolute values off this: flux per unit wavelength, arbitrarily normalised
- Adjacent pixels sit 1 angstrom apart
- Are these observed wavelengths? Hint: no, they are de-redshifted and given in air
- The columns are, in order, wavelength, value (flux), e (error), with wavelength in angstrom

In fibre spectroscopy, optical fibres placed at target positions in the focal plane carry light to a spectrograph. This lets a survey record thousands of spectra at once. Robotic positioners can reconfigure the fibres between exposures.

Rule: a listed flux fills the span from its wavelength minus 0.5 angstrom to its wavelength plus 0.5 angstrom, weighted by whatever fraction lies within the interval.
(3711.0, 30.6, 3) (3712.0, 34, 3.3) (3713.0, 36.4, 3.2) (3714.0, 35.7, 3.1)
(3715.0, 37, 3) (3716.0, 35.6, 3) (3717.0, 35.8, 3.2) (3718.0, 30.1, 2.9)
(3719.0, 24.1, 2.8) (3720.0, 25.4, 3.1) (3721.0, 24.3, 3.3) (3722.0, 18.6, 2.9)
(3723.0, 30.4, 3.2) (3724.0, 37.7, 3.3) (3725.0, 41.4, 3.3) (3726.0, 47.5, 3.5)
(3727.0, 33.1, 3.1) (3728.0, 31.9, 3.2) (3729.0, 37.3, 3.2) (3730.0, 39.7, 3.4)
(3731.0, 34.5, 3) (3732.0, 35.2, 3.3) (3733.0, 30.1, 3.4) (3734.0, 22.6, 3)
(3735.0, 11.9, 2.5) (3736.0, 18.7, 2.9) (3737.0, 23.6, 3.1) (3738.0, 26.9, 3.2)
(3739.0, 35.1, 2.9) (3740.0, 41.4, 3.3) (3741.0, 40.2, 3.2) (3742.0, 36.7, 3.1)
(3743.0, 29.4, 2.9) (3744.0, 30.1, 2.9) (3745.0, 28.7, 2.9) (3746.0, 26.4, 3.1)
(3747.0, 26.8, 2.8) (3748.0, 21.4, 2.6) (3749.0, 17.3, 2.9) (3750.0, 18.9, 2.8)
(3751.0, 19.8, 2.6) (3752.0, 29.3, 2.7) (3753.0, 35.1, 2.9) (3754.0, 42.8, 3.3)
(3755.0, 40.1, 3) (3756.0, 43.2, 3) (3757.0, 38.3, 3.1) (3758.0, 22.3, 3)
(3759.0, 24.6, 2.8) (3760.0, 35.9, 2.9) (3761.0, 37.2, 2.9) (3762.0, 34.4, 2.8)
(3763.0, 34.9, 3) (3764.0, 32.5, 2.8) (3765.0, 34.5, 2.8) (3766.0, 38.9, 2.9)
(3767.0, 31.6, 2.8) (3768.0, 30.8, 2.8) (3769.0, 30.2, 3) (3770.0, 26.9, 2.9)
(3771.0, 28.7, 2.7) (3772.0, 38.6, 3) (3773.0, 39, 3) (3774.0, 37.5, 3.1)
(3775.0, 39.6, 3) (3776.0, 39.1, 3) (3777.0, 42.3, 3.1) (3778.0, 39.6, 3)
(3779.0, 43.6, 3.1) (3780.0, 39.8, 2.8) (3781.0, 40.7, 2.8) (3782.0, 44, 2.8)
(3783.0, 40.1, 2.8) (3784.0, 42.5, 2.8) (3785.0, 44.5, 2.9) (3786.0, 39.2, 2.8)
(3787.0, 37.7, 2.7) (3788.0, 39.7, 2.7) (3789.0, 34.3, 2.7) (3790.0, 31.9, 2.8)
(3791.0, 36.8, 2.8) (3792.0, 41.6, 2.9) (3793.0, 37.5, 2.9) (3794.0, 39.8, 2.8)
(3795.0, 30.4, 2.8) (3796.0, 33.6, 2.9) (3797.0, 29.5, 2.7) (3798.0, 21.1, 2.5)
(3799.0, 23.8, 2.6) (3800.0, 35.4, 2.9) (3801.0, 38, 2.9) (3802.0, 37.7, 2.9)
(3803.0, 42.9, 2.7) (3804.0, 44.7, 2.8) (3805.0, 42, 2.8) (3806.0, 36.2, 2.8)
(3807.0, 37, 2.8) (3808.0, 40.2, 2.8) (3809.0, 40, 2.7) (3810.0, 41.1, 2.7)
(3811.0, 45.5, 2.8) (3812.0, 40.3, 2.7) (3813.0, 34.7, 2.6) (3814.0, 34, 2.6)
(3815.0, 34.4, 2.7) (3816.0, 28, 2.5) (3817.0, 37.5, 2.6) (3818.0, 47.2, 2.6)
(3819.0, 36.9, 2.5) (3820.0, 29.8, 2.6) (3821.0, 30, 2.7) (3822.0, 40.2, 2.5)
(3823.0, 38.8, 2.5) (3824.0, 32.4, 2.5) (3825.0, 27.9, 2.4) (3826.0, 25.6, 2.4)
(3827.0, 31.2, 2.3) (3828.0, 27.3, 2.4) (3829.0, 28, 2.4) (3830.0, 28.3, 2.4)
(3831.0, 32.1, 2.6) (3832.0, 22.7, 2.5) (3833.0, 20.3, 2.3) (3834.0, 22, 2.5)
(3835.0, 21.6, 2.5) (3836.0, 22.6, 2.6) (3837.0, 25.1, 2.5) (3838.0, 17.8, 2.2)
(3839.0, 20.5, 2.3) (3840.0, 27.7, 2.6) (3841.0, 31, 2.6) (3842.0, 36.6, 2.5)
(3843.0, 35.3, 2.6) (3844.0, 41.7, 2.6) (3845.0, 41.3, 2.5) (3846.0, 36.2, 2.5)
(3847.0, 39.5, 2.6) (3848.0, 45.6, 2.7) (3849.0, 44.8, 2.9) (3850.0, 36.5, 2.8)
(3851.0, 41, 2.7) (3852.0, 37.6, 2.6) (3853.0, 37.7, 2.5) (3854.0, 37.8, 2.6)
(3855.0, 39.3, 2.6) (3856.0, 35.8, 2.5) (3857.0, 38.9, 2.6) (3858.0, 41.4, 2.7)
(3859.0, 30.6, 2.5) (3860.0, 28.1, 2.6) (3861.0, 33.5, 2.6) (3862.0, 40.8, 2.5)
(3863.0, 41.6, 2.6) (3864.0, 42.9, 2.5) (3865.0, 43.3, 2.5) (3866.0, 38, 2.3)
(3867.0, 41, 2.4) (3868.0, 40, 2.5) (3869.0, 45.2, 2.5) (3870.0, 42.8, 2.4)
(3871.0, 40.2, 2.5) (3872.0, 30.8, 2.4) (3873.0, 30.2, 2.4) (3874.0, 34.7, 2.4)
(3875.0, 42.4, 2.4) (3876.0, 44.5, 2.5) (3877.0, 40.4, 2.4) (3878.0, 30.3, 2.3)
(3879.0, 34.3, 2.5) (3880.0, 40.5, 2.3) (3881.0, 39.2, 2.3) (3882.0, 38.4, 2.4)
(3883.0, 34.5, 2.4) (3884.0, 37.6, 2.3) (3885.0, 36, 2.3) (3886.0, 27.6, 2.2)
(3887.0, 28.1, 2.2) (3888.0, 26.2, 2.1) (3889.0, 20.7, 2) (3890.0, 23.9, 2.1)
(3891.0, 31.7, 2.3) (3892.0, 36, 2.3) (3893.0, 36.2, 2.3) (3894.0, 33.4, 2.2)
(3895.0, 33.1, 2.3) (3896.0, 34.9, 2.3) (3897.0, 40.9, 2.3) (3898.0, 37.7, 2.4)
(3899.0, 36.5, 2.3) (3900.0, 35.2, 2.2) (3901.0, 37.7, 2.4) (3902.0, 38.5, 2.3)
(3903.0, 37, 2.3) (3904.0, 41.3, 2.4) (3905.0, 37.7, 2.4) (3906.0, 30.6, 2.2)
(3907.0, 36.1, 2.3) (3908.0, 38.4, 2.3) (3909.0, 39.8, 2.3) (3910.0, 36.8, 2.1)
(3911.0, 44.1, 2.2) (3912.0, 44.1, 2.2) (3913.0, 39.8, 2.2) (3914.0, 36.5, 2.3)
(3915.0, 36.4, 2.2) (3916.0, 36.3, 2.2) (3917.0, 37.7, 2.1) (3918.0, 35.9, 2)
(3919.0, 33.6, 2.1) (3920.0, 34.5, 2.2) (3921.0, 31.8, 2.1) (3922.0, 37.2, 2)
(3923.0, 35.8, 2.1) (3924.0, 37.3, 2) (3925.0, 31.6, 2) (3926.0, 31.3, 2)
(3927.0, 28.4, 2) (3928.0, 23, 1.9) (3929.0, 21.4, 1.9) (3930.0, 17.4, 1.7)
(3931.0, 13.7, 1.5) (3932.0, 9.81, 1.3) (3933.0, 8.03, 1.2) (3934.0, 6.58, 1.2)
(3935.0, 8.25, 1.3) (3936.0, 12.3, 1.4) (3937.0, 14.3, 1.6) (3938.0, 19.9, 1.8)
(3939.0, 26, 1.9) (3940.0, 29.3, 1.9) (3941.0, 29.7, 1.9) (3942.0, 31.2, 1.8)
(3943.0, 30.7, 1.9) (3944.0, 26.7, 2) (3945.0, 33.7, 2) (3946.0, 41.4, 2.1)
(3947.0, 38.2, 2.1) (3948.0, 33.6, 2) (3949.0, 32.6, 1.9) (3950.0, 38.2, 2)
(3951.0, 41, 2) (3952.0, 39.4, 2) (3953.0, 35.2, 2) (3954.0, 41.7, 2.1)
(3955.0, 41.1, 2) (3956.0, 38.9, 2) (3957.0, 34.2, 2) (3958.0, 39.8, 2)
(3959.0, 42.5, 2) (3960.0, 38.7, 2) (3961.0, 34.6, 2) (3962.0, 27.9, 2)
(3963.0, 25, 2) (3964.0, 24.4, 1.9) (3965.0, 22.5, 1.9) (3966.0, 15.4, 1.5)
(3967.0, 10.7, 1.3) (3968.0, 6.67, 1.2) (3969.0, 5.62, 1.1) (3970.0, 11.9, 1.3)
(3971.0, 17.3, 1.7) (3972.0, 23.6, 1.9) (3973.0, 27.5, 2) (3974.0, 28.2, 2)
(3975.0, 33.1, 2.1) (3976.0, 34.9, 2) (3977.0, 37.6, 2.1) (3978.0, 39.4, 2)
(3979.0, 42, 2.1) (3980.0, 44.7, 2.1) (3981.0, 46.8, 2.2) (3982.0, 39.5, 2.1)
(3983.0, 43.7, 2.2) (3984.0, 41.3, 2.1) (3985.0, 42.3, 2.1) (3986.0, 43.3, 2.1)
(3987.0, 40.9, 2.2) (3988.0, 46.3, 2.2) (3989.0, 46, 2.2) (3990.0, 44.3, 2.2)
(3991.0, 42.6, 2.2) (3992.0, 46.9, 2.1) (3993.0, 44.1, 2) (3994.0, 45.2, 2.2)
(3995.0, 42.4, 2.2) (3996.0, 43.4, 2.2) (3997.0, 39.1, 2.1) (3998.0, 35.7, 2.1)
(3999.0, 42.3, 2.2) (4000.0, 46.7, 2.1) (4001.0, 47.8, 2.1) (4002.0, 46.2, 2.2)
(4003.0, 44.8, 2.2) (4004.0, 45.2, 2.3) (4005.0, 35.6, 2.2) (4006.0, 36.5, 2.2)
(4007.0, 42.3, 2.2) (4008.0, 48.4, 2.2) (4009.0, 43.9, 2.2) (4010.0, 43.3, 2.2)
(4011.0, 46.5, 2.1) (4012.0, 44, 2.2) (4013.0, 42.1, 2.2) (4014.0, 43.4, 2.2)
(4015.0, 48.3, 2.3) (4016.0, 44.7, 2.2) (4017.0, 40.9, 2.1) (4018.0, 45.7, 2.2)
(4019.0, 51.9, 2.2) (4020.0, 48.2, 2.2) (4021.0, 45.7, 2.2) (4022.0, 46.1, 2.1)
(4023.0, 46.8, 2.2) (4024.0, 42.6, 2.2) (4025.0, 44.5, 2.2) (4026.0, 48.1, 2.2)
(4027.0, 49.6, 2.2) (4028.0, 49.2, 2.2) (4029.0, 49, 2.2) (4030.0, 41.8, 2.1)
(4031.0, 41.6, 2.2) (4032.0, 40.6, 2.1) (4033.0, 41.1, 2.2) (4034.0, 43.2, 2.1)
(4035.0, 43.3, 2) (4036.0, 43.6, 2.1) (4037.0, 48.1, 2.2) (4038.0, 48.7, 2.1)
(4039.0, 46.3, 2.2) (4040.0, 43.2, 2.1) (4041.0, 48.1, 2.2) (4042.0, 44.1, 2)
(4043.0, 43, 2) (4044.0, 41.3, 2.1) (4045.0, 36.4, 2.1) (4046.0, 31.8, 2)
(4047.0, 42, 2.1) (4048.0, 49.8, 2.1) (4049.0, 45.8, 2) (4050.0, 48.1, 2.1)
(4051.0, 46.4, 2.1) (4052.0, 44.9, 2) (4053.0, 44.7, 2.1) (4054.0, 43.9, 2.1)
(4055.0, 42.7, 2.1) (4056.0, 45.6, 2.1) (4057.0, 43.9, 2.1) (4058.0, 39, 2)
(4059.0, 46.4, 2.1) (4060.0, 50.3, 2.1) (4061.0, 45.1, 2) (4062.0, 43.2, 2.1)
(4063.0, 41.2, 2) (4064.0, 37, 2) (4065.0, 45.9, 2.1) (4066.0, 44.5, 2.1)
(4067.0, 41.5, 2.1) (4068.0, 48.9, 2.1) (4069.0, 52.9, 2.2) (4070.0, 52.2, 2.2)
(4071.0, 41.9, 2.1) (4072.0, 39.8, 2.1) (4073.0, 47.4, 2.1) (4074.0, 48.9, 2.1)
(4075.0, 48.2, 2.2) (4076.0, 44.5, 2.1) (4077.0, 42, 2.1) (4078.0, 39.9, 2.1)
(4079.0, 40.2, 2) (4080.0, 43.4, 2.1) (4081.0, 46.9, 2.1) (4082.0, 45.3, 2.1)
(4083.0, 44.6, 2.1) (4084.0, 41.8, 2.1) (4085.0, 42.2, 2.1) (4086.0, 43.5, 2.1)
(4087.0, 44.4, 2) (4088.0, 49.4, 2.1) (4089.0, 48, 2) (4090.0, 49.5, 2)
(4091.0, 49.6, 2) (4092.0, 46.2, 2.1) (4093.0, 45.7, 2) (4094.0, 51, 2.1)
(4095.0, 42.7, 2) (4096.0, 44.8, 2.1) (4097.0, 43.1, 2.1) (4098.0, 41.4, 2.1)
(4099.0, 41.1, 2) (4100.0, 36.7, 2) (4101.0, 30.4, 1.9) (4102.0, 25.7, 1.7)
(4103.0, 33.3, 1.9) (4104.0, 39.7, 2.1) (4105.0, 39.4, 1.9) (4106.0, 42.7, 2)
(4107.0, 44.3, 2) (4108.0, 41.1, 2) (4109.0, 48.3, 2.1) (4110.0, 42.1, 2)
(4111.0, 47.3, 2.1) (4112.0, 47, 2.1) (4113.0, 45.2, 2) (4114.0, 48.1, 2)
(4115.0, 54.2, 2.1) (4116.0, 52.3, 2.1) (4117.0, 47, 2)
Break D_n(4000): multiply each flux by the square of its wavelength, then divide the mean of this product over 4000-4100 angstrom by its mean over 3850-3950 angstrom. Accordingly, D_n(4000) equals 1.4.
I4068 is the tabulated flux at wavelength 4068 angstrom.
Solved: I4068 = 48.9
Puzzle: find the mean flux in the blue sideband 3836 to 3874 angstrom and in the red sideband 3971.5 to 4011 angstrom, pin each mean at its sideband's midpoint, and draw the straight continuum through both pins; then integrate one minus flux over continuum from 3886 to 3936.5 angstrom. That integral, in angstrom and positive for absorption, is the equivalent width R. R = 9.5 angstrom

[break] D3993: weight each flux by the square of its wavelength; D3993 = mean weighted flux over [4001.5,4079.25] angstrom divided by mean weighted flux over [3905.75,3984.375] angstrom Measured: 1.5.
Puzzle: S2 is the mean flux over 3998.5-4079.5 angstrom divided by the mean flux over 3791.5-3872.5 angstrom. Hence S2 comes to 1.27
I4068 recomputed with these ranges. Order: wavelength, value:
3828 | 27.3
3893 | 36.2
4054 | 43.9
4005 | 35.6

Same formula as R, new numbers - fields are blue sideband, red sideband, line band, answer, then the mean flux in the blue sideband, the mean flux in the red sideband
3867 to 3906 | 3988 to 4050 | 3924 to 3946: 9.3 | 35.7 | 44.2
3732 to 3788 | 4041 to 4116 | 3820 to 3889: 4.1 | 33.3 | 43.9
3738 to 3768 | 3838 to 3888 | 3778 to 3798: -2.6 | 31.9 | 36.9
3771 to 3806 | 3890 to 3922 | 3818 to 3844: 5.7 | 37.7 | 36.6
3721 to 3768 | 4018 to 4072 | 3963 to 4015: 6.4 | 31.4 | 44.8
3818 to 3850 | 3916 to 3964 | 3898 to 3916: -4.6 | 31.3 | 29.8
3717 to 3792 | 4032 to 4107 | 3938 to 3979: 10.0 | 33.3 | 43.7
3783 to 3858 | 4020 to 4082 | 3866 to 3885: -0.5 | 34.8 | 44.6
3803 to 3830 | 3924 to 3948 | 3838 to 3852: -1.4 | 35.8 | 23.7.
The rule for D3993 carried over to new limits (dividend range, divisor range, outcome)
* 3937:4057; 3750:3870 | 1.22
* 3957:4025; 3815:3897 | 1.20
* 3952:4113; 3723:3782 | 1.45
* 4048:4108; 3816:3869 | 1.45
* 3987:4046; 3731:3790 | 1.51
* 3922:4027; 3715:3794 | 1.18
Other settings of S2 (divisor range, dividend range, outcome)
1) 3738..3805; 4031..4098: 1.28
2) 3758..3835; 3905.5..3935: 0.87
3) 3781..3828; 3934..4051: 1.05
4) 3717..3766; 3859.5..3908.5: 1.17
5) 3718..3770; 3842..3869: 1.26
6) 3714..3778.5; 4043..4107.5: 1.35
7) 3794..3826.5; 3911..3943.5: 0.77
